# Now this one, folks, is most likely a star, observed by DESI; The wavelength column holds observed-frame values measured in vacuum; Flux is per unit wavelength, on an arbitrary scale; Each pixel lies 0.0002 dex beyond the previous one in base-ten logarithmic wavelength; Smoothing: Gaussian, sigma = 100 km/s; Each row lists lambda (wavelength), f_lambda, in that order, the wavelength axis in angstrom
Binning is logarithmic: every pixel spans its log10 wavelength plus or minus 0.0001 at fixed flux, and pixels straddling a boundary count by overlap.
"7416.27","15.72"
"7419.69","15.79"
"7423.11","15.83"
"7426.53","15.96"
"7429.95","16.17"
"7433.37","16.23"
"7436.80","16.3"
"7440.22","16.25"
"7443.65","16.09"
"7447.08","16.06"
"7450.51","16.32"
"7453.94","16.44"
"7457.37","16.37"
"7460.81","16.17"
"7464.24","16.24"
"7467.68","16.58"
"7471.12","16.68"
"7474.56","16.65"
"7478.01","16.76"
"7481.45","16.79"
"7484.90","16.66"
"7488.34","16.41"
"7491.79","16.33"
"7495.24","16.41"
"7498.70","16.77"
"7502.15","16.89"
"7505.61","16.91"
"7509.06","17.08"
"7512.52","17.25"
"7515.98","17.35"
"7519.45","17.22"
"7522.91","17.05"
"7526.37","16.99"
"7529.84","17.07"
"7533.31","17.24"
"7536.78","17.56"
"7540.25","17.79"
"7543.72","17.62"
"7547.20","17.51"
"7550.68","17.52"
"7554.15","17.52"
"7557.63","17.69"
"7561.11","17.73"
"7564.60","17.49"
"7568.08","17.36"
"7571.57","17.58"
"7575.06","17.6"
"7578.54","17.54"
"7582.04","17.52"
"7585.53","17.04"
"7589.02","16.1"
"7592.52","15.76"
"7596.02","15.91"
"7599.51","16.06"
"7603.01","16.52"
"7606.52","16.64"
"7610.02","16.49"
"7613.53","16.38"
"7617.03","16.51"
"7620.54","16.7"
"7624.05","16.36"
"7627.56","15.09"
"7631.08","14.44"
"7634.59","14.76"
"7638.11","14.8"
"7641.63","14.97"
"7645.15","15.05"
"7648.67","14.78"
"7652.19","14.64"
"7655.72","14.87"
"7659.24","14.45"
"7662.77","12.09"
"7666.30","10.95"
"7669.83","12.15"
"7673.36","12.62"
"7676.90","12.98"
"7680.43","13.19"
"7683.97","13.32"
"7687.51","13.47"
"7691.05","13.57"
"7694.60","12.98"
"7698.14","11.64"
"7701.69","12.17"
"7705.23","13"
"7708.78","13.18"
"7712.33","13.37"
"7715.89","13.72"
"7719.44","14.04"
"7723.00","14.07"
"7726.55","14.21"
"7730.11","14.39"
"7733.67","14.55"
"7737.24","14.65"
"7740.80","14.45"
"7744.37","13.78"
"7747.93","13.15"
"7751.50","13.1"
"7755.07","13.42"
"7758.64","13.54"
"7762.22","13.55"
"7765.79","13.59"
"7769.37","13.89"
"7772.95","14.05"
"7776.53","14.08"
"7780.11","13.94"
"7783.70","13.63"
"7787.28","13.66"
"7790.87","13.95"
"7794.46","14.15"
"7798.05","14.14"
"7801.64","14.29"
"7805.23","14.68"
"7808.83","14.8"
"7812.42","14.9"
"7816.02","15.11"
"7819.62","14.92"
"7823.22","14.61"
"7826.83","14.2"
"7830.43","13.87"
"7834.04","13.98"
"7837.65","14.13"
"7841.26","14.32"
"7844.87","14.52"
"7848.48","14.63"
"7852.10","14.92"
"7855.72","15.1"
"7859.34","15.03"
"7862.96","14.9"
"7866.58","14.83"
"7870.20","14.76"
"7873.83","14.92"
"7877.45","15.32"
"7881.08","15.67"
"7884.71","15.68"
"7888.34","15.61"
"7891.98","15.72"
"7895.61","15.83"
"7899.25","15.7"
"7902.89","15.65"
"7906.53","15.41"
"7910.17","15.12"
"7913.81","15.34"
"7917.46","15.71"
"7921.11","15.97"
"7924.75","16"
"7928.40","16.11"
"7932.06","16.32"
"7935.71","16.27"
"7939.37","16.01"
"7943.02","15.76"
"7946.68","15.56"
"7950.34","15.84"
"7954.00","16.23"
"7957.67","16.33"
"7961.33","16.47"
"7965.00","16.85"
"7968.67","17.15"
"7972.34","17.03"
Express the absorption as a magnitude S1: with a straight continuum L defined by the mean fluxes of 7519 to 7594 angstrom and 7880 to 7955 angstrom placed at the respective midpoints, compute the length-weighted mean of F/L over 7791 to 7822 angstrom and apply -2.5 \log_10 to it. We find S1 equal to 0.12 mag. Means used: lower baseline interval 17.3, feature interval 14.6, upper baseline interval 15.8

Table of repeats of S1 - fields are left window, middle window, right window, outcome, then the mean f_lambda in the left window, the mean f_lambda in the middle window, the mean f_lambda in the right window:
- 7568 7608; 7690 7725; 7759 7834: 0.16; 16.8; 13.2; 14.2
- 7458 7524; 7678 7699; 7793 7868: 0.18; 16.7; 13.1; 14.6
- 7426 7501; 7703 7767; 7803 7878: 0.11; 16.4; 13.8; 14.7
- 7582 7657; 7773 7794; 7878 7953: 0.14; 15.8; 13.9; 15.8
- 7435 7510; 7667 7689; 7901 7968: 0.26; 16.5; 12.9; 16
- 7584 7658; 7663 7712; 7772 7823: 0.19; 15.7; 12.7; 14.3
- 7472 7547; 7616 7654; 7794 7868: 0.06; 17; 15.3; 14.6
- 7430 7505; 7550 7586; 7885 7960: -0.08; 16.4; 17.5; 15.8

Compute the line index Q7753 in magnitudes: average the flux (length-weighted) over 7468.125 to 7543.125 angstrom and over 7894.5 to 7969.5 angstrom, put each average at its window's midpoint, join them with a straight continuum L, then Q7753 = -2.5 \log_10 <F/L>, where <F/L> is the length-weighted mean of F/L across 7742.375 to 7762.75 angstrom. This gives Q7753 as 0.22 mag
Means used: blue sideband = 17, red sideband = 16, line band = 13.4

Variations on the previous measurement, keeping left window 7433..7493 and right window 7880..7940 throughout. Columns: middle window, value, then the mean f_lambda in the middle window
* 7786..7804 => 0.13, 14.1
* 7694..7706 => 0.29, 12.4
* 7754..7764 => 0.18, 13.5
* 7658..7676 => 0.28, 12.4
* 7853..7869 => 0.06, 15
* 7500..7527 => -0.05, 17.1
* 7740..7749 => 0.16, 13.8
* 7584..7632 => 0.00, 16.2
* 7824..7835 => 0.13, 14.1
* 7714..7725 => 0.15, 13.9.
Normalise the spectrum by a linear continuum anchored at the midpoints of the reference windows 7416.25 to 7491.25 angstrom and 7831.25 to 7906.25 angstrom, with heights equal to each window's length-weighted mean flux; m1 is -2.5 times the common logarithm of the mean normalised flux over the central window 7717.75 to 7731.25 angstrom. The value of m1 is 0.10 mag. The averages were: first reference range 16.3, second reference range 15.1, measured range 14.2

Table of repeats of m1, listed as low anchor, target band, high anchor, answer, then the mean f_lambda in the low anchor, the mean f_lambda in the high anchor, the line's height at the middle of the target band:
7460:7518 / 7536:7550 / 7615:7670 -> -0.106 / 16.7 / 14.6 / 16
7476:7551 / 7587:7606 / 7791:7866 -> 0.018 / 17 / 14.6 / 16.4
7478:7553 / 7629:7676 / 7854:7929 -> 0.186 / 17.1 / 15.4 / 16.5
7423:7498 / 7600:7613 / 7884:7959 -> -0.019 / 16.4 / 15.8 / 16.2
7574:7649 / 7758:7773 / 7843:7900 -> 0.137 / 16.1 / 15.2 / 15.5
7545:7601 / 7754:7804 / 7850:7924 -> 0.154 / 17.1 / 15.4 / 16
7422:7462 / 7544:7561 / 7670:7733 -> -0.176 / 16.2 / 13.3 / 15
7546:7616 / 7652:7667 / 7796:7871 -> 0.206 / 17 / 14.6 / 16.2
